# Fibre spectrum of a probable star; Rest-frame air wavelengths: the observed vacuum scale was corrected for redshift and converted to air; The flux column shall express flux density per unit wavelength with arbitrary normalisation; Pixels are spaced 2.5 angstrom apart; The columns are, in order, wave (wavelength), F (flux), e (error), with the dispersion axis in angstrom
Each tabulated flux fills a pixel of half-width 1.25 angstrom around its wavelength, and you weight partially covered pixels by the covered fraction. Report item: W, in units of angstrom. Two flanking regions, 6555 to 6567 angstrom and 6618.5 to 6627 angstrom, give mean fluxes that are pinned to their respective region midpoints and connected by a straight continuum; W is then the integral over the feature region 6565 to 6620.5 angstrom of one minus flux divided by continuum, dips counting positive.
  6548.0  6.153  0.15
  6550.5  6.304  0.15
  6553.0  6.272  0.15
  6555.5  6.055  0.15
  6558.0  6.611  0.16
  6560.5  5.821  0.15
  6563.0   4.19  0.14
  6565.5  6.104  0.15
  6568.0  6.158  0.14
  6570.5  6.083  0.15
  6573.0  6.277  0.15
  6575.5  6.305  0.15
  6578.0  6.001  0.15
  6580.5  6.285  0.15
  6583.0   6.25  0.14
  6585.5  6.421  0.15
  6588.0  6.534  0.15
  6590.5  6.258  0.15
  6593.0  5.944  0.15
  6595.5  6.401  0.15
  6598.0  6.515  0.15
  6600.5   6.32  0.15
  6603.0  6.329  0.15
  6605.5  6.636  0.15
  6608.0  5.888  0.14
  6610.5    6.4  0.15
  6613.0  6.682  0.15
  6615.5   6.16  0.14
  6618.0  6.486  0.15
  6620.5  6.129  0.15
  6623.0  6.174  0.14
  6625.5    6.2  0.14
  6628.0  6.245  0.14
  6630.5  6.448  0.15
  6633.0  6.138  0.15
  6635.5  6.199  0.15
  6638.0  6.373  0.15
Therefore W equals -2.9 angstrom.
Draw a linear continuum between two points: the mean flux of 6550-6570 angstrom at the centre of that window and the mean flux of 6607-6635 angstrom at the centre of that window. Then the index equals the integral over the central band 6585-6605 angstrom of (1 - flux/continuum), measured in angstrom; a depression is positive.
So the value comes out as -0.7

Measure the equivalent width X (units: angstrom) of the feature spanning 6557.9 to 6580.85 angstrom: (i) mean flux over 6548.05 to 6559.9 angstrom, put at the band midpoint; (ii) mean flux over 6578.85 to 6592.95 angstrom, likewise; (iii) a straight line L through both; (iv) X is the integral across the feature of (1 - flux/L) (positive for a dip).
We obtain 1.26 angstrom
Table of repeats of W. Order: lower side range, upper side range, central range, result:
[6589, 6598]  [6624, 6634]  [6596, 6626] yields -0.4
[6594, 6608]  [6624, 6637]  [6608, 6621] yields 0.0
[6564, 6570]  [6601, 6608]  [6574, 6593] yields -0.3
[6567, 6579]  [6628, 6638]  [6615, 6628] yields 0.0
